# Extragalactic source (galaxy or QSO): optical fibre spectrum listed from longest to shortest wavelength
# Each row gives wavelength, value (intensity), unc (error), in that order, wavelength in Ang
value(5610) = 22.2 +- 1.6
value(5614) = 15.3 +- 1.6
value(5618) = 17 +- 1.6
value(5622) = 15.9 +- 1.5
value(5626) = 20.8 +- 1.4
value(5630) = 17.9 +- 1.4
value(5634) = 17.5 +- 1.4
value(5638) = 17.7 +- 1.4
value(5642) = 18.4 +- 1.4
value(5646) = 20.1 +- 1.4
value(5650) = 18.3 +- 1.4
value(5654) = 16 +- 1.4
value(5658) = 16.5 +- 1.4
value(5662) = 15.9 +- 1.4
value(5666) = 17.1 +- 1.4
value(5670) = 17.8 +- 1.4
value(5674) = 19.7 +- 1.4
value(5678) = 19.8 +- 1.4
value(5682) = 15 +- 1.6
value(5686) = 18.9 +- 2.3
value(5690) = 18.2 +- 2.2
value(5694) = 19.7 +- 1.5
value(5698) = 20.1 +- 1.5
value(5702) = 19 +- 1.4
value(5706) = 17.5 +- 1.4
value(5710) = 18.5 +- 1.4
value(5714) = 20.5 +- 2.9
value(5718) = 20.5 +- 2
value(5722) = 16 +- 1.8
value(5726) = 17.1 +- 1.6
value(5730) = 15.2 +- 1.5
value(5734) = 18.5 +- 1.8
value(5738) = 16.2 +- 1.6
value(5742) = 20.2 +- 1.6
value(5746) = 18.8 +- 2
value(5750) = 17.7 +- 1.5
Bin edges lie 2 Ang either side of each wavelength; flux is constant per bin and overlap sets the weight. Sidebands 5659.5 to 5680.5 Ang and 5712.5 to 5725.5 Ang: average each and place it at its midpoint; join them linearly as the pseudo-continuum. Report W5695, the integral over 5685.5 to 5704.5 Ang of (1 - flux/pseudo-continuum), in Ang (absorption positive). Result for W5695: -0.8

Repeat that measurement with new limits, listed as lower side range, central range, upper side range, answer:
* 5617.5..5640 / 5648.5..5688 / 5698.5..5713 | 1.7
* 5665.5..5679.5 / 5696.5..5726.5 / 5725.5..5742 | -1.7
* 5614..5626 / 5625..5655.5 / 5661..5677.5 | -1.6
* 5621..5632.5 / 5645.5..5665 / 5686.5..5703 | 1.7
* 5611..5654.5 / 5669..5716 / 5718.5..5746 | -2.9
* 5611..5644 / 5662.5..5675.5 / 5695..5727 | 0.2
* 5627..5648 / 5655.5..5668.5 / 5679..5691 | 1.0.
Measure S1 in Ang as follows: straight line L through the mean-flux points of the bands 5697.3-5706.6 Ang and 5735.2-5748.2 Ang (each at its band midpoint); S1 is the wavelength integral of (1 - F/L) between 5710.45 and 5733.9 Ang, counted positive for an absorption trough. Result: 0.9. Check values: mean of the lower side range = 18.9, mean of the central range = 18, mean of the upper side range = 18.4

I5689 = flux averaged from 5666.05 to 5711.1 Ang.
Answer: 18.5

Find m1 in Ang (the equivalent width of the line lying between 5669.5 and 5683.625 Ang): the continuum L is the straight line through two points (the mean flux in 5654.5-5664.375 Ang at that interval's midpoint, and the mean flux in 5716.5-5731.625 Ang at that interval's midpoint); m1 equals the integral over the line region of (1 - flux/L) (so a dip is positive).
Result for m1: -1.49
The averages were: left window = 16.2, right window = 17.1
